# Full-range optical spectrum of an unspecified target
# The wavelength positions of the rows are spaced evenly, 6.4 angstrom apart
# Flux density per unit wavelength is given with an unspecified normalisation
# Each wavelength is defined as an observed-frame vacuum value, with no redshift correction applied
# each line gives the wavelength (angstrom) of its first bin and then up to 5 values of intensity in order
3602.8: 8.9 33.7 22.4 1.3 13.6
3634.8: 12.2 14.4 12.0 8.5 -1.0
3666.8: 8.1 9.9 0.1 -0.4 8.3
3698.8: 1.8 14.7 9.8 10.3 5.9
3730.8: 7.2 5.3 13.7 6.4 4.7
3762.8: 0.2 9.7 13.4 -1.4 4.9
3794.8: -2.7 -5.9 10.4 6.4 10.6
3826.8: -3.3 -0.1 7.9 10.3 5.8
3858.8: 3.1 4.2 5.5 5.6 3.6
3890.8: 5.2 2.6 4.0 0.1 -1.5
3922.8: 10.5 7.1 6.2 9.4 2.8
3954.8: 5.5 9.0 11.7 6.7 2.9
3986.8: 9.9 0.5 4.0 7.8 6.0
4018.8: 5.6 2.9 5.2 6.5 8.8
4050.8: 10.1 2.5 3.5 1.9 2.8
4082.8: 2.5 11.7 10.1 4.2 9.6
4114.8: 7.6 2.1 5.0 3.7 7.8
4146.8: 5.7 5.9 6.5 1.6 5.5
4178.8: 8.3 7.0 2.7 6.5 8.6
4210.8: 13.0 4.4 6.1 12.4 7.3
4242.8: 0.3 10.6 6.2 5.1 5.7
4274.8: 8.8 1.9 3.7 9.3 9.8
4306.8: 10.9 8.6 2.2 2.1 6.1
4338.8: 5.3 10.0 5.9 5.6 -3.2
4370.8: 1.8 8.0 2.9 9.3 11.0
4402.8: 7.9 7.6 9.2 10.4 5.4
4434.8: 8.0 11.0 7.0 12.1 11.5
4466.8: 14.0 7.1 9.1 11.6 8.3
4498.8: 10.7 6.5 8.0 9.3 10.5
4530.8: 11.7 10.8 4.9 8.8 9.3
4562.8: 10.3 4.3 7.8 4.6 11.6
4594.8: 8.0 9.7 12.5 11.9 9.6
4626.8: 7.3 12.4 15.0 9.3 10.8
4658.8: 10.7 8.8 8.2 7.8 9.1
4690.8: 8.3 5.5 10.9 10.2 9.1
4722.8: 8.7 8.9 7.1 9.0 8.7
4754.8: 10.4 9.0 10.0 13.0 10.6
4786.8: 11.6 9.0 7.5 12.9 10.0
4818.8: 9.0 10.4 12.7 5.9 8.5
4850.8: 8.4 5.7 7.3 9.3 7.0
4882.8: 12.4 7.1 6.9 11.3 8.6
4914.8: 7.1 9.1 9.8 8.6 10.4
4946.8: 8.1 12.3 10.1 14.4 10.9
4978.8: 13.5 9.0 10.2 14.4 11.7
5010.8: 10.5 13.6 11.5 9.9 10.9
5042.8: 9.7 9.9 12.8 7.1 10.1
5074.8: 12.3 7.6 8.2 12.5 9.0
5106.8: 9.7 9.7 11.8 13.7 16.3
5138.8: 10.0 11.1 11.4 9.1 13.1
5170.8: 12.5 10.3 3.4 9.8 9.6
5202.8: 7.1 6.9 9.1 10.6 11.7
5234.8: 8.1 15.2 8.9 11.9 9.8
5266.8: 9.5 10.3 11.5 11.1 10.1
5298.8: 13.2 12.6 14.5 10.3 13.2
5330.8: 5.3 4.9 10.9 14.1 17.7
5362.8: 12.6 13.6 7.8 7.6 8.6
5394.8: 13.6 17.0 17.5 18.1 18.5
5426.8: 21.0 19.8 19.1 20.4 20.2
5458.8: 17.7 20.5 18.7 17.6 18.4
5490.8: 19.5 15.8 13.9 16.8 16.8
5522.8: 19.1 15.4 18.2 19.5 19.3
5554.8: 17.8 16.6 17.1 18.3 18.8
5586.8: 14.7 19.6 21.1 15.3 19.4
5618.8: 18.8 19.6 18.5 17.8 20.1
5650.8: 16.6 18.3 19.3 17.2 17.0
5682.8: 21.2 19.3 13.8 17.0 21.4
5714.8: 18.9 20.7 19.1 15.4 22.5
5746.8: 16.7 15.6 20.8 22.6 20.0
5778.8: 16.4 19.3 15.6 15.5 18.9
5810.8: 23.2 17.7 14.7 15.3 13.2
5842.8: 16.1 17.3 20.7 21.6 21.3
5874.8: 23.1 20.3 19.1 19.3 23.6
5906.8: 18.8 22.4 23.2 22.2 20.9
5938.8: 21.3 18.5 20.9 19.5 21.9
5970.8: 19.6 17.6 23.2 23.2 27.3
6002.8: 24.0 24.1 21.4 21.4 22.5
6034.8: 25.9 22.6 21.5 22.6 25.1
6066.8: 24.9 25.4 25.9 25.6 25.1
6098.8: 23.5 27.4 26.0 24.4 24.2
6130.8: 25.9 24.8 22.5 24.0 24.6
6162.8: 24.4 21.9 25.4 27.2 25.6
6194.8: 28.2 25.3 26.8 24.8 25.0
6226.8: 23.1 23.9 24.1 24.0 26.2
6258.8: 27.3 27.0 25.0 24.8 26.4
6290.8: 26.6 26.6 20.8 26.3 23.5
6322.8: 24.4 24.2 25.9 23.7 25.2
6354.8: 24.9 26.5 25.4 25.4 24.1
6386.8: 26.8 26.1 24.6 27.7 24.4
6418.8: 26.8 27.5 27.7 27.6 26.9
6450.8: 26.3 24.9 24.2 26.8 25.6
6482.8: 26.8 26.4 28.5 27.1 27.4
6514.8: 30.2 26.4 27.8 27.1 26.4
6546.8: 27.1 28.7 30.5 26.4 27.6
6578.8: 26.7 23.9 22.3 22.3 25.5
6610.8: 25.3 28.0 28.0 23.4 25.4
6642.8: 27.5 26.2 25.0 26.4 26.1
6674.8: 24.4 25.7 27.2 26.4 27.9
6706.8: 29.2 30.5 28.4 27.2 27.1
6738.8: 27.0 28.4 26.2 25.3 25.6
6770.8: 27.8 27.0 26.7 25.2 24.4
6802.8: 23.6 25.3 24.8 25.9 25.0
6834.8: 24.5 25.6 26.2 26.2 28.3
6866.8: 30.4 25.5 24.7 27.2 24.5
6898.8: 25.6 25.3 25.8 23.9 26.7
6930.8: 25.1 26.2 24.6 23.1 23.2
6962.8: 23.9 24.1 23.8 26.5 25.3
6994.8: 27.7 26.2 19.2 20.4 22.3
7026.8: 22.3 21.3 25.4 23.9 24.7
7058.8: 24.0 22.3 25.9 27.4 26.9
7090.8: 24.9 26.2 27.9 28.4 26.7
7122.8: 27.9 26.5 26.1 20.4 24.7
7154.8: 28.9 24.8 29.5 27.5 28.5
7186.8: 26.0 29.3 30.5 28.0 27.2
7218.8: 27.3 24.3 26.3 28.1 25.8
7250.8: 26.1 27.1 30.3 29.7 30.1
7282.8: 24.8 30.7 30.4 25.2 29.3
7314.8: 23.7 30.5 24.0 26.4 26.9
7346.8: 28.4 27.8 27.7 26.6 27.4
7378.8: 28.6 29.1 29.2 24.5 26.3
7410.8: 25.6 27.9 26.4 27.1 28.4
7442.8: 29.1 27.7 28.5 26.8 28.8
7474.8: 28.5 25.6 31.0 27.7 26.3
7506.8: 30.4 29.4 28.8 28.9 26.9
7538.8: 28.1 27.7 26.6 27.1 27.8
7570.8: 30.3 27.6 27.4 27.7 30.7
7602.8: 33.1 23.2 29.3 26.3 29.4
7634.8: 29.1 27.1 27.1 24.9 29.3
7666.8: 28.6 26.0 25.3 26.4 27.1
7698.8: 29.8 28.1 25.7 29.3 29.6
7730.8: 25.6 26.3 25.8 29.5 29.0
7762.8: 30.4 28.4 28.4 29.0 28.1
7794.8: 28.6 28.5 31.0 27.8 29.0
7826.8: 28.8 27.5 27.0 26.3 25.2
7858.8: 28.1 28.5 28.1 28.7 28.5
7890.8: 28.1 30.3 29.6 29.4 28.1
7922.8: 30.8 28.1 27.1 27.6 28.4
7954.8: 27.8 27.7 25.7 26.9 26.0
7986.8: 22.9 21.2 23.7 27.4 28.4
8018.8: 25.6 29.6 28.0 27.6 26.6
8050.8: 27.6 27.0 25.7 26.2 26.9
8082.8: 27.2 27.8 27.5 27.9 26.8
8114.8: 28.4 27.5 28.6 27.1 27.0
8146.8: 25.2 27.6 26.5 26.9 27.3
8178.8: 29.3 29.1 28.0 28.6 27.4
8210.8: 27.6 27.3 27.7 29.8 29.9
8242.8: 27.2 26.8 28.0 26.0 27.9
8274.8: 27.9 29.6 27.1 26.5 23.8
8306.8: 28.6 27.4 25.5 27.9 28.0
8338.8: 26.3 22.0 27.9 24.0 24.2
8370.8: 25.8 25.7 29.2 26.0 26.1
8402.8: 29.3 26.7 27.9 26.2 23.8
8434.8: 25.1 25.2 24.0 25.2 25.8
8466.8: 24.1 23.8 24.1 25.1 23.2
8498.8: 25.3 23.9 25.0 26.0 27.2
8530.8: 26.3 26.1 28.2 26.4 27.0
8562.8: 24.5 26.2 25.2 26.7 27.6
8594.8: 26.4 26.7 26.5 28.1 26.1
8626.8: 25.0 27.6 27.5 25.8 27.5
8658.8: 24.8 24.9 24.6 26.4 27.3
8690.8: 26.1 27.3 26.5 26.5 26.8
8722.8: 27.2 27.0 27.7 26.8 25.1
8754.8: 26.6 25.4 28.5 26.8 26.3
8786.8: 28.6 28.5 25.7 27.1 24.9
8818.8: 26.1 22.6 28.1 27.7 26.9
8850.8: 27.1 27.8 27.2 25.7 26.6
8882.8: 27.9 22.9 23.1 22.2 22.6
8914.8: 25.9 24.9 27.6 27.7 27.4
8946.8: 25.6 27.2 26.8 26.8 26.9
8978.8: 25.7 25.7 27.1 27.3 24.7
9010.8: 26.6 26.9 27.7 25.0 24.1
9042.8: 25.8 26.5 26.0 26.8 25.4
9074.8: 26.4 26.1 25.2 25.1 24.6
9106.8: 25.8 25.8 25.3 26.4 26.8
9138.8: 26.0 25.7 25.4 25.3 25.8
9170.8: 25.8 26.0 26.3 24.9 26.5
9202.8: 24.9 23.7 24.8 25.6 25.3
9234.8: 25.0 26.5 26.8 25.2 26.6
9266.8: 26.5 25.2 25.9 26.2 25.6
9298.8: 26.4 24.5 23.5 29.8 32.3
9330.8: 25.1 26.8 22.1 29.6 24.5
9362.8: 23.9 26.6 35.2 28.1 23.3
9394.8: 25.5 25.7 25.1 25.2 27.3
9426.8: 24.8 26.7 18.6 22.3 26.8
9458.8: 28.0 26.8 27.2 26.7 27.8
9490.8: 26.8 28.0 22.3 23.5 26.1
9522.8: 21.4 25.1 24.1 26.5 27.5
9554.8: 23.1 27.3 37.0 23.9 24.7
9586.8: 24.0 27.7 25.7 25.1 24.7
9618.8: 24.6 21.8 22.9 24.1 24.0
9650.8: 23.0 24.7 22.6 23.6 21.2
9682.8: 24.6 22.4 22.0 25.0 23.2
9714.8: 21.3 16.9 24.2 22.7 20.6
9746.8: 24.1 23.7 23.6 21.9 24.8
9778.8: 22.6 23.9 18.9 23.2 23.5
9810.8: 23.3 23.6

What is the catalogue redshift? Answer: 0.356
